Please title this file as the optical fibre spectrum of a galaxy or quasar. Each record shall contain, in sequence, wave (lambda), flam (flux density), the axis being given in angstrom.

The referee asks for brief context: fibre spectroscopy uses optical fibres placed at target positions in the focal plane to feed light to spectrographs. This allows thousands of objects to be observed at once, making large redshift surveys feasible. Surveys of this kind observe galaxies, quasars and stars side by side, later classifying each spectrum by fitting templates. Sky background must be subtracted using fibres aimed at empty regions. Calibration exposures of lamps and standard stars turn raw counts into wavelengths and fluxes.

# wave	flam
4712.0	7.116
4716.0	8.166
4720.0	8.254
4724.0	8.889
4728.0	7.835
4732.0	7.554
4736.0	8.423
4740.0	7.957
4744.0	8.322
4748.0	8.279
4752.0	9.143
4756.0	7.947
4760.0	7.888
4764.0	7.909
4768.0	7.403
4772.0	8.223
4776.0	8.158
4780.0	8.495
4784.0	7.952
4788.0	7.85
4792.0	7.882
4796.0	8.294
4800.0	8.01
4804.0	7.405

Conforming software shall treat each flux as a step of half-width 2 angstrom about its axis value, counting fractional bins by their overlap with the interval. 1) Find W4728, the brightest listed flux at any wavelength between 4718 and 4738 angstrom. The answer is 8.889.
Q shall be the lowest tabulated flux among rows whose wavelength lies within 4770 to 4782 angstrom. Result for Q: 8.158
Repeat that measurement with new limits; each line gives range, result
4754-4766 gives 7.888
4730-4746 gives 7.554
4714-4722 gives 8.166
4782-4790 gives 7.85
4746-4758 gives 7.947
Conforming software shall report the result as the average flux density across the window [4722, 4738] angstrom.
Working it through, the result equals 8.18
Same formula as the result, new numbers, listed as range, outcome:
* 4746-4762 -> 8.31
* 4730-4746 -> 8.06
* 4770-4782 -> 8.29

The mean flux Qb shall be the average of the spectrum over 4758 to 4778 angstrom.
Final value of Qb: 7.92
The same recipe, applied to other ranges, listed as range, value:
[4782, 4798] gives 7.99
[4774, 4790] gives 8.11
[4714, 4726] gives 8.44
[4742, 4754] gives 8.58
